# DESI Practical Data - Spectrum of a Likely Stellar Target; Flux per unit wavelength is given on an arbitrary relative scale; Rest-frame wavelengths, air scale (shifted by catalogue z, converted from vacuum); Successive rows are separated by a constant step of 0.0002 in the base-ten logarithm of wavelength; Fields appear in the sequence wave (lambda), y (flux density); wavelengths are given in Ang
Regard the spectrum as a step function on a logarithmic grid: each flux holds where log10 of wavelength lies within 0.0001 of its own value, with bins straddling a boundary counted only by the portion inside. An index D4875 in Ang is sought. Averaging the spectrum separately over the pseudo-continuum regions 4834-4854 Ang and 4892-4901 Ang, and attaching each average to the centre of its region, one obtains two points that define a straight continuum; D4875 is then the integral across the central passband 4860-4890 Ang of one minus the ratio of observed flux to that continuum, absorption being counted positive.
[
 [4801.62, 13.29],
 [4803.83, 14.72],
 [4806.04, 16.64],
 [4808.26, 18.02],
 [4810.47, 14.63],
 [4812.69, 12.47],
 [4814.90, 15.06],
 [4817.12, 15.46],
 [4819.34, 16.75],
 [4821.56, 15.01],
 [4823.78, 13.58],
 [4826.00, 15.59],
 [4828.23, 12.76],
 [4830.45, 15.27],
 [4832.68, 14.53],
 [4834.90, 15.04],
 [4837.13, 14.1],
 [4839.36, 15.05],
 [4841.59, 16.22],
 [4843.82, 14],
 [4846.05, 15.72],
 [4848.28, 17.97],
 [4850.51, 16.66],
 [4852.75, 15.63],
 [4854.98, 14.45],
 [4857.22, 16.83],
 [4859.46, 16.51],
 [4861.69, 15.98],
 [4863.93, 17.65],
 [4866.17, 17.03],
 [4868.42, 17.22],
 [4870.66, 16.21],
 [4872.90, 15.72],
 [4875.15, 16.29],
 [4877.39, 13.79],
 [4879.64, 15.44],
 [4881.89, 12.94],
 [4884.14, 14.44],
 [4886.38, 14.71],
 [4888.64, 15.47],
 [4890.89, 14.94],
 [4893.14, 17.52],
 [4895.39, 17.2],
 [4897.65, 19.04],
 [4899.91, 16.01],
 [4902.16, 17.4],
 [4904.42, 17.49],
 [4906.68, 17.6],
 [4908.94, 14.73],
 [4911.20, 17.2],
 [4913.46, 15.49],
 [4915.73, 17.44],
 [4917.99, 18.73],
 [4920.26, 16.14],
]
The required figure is 1.9 Ang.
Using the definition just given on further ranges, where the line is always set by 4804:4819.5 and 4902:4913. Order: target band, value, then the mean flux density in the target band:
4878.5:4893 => 1.4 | 14.8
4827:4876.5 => 0.8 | 15.8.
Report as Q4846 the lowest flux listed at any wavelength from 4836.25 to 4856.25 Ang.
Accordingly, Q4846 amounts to 14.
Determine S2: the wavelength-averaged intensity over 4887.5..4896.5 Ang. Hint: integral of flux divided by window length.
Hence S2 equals 16.3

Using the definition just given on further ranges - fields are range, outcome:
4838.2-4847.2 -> 15.3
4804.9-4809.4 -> 17.3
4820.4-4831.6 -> 14.4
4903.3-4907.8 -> 17.5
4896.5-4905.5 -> 17.5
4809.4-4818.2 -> 14.4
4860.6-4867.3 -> 16.9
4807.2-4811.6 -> 16.3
